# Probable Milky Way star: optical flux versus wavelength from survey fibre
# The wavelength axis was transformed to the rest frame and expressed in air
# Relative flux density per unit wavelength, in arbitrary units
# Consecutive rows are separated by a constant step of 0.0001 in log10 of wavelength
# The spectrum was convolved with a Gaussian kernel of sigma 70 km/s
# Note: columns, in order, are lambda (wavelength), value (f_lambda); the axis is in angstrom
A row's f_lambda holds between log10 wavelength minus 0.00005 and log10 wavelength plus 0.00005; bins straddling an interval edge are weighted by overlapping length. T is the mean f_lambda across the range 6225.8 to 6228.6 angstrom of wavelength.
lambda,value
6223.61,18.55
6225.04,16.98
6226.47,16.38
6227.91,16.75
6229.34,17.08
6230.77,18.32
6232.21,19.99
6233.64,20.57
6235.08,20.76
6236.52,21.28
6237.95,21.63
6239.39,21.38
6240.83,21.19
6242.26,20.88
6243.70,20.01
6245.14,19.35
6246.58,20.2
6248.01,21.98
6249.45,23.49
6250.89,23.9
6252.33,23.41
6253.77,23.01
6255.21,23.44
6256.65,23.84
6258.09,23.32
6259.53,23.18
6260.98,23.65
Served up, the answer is 16.5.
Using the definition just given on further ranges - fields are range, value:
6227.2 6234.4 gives 18.6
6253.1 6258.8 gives 23.4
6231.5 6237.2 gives 20.6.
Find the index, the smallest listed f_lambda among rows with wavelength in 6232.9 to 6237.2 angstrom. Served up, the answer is 20.57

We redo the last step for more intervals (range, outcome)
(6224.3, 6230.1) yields 16.38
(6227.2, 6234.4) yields 16.75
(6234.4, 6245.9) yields 19.35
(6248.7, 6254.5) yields 23.01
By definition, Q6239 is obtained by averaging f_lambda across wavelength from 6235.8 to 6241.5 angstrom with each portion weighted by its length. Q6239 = 21.4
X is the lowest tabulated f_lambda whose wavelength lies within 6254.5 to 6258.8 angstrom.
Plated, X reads 23.32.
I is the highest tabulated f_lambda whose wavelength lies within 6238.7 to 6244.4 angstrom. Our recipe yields 21.38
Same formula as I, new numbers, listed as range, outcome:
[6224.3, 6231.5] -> 18.32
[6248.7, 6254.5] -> 23.9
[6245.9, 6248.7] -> 21.98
